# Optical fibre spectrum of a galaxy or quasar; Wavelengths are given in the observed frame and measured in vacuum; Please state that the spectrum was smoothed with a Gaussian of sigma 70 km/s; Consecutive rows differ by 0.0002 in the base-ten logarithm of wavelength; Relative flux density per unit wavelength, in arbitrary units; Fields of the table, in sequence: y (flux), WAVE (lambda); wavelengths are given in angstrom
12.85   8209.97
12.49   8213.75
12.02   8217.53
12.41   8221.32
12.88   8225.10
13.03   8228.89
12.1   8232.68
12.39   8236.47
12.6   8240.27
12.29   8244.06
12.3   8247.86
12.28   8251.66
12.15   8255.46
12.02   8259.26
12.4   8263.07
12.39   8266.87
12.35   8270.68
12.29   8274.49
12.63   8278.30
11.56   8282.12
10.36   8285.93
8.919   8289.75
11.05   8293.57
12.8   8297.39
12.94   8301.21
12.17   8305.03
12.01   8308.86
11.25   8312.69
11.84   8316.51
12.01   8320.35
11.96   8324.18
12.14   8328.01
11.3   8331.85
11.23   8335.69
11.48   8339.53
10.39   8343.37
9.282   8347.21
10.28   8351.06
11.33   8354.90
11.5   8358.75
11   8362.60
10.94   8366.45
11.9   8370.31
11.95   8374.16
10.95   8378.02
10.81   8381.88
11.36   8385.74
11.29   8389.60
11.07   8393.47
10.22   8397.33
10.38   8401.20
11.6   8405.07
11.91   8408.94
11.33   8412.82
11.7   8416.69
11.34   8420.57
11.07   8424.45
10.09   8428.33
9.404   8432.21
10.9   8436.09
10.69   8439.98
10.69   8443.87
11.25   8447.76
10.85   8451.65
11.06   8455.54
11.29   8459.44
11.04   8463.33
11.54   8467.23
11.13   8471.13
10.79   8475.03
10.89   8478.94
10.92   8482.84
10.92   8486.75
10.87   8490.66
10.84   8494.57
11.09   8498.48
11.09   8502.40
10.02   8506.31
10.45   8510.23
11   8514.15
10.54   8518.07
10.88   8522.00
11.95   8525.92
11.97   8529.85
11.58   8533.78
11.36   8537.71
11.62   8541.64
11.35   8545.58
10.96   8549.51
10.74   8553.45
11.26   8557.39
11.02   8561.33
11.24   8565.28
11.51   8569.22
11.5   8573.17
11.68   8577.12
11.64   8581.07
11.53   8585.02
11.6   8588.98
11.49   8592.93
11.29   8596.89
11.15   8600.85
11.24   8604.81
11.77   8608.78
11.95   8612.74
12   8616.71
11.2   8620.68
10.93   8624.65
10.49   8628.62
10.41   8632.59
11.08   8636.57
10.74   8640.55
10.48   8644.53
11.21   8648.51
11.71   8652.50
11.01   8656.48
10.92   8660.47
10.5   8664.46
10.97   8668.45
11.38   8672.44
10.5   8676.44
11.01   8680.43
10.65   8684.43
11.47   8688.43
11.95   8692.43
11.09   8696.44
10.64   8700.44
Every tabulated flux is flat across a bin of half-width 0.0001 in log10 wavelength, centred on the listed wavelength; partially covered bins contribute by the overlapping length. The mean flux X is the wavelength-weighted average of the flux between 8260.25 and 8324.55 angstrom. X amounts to 11.8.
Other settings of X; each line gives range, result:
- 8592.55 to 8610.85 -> 11.4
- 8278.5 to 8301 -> 11.2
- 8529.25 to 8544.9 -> 11.6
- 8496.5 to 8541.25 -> 11.1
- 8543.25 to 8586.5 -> 11.3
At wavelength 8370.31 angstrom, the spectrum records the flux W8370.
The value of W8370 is 11.9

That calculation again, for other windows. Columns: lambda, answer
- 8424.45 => 11.07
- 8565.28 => 11.24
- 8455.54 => 11.06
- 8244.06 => 12.29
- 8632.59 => 10.41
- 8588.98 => 11.6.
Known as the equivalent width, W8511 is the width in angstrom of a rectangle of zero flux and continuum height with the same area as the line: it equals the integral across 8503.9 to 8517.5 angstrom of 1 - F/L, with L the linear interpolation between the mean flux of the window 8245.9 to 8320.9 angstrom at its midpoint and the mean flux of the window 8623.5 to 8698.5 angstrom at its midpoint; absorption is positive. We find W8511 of 1.0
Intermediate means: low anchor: 11.9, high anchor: 11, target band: 10.5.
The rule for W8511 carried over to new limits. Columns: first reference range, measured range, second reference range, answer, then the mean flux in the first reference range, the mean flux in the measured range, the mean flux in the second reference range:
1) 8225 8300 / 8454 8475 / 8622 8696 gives 0.6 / 12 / 11.2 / 11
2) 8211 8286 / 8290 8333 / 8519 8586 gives 0.9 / 12.3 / 11.8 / 11.4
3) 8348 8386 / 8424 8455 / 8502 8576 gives 1.5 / 11.1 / 10.6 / 11.2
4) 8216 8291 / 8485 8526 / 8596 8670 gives 2.2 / 12.1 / 10.8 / 11.1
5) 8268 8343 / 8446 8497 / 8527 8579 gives 2.0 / 11.7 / 11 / 11.4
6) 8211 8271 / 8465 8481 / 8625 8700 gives 0.7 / 12.4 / 11.1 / 11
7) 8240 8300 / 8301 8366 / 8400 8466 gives 1.0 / 11.9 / 11.4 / 11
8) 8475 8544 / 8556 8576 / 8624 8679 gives -0.6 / 11.1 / 11.3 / 10.9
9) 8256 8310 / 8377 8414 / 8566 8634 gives 1.9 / 11.9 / 11.1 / 11.4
